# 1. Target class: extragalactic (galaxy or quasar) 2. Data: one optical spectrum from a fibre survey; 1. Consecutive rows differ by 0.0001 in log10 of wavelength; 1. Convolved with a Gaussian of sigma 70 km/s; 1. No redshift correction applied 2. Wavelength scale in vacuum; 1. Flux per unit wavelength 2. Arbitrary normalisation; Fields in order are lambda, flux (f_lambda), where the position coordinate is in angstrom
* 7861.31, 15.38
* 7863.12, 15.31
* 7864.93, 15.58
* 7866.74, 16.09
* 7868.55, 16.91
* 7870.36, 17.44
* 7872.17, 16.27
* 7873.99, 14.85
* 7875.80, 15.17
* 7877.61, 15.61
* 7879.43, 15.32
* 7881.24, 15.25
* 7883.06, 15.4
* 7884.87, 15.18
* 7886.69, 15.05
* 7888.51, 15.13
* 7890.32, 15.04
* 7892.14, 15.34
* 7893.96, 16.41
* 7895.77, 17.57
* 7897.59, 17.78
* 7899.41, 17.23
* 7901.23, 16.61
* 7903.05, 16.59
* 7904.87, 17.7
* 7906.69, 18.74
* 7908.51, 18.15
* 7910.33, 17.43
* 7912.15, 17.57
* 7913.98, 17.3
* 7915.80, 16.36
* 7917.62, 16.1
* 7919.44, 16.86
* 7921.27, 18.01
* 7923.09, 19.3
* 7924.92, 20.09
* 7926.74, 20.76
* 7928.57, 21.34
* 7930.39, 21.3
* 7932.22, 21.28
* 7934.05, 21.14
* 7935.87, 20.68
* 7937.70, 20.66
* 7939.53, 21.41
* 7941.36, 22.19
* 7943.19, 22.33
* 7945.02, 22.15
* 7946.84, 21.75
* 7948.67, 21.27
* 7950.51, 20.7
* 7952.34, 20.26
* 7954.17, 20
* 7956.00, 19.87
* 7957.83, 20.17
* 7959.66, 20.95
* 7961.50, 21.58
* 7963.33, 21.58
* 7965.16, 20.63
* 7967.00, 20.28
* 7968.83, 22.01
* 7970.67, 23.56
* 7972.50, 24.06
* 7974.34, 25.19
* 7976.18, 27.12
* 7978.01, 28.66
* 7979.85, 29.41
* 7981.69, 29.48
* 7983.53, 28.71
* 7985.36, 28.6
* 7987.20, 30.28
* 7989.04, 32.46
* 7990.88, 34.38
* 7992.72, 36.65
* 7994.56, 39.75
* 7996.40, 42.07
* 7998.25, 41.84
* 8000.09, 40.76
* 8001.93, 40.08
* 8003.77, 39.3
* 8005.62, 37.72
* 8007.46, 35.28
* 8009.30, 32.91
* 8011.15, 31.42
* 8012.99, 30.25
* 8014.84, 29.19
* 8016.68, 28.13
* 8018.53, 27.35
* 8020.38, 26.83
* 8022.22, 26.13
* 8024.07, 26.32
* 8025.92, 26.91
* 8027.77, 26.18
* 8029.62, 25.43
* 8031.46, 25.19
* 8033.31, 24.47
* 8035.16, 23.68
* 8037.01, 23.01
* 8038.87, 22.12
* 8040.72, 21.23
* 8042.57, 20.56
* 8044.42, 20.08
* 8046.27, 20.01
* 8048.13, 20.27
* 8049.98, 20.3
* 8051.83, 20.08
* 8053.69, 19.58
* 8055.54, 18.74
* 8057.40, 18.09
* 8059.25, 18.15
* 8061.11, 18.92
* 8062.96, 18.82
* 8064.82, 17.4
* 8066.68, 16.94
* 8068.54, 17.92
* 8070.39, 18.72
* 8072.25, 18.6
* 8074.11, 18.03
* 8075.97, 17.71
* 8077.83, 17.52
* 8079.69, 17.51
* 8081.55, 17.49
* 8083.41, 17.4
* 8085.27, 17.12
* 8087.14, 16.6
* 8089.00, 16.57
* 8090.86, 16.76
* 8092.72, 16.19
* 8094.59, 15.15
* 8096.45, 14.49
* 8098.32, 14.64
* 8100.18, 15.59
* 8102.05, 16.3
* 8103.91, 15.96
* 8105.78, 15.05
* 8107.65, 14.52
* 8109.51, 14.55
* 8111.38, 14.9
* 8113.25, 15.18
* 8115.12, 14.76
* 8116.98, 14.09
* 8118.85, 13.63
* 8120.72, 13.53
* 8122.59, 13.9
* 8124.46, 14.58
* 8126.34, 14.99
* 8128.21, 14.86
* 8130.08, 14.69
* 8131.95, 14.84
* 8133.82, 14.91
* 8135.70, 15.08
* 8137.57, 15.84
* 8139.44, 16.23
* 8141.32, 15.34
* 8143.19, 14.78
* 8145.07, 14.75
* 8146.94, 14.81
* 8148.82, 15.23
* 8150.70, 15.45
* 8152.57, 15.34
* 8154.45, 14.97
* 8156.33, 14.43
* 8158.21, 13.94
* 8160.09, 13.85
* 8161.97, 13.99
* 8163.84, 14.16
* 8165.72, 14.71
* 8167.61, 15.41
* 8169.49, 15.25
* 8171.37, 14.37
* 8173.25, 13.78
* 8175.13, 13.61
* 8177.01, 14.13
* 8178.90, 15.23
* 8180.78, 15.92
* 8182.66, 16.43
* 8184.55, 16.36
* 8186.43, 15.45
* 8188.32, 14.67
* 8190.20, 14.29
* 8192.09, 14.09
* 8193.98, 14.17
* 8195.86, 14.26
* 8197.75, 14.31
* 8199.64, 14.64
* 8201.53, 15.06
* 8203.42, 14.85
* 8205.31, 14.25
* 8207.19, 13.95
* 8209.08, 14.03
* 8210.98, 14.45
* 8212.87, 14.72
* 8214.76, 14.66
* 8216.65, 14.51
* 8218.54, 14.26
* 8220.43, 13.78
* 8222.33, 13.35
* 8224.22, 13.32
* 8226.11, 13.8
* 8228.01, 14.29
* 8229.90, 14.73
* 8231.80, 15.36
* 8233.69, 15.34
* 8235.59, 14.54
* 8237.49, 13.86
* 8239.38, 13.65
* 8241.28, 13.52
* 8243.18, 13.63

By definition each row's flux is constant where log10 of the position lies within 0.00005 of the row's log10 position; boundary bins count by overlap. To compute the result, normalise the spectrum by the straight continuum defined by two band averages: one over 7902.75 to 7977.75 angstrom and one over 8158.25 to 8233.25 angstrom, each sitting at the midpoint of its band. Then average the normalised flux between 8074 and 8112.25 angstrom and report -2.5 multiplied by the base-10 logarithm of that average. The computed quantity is 0.05 mag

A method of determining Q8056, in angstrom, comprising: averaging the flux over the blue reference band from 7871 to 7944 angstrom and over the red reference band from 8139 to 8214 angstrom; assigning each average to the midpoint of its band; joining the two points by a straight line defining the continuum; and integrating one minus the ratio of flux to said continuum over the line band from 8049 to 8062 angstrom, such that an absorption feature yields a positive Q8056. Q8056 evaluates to -2.4 angstrom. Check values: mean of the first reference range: 17.8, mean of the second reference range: 14.7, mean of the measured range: 19.1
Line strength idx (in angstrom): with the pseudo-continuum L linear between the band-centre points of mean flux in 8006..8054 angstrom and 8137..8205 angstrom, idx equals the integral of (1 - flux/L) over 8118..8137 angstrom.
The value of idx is 3.7 angstrom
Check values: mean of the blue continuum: 25.3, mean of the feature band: 14.5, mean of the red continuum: 14.8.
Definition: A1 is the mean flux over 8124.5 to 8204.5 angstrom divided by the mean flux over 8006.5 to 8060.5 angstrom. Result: 0.61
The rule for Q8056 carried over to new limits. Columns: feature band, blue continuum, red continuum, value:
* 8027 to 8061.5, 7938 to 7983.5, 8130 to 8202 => -3.1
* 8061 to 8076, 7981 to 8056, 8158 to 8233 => 4.0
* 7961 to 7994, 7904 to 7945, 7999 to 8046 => -3.7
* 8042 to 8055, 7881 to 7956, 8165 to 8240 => -2.6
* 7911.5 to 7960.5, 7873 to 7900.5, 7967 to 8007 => 7.6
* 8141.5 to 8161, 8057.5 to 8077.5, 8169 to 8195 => 1.2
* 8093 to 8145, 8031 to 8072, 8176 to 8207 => 7.8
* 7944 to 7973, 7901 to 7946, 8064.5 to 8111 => -3.9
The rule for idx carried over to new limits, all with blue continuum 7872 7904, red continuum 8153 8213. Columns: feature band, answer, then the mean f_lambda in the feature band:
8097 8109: -0.3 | 15.3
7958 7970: -4.3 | 21.2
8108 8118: 0.2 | 14.7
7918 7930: -2.8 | 19.3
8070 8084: -2.6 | 17.8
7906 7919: -1.3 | 17.3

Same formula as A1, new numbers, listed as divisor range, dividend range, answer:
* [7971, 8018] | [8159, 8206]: 0.45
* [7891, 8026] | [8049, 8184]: 0.65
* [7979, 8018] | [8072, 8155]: 0.45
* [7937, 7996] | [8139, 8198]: 0.59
